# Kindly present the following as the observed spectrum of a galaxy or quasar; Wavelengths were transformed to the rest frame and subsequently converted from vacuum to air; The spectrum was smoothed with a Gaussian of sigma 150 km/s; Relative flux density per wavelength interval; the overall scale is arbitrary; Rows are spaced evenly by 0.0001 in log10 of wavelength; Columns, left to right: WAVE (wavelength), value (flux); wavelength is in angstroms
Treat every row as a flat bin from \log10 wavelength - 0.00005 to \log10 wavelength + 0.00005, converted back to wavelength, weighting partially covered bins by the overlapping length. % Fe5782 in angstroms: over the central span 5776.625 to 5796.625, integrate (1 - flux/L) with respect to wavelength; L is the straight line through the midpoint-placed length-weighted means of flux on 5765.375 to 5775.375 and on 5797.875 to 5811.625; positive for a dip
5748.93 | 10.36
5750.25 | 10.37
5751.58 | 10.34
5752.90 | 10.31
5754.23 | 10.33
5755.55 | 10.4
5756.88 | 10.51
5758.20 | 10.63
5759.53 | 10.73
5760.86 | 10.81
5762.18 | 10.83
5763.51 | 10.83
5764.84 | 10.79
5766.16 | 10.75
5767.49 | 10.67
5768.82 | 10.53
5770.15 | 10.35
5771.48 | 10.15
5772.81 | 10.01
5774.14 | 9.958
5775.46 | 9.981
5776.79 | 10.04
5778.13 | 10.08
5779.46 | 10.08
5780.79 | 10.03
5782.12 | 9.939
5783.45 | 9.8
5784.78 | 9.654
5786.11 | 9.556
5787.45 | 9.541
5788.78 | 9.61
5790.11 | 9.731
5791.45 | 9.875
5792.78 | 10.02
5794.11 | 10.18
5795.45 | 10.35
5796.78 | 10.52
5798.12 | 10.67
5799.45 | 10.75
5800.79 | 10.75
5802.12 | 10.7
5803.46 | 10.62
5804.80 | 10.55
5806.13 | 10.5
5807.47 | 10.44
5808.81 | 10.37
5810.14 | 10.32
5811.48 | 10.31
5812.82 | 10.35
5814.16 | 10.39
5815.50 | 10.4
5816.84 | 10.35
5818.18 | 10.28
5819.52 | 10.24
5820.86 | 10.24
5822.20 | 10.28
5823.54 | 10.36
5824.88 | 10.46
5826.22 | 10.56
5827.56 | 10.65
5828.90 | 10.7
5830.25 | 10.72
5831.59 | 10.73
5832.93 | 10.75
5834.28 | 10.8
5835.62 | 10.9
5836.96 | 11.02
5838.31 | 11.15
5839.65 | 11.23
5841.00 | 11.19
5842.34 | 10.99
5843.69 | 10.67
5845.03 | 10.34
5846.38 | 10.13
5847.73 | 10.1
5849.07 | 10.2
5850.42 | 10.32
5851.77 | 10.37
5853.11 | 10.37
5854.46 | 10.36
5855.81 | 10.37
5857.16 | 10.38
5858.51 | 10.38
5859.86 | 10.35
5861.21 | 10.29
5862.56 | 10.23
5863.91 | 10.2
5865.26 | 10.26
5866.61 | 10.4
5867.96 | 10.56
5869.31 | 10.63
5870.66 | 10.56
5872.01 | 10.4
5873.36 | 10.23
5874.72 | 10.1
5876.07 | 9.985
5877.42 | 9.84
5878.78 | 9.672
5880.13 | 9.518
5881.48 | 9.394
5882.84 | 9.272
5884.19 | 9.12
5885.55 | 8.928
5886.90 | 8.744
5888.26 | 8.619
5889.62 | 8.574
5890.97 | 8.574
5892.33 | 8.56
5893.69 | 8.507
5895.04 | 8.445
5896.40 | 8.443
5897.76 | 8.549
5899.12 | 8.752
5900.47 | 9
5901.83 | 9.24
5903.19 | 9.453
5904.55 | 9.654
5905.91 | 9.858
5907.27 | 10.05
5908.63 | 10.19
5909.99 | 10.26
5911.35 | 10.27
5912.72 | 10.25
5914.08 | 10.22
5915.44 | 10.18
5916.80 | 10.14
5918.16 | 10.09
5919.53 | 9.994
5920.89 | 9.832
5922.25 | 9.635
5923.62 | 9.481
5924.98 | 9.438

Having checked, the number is 1.0 angstroms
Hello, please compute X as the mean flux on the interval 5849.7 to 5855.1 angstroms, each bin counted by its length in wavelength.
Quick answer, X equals 10.4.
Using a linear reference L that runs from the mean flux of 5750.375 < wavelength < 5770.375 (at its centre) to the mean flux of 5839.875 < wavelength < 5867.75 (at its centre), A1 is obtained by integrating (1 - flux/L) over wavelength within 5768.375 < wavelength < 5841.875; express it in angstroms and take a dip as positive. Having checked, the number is 1.0 angstroms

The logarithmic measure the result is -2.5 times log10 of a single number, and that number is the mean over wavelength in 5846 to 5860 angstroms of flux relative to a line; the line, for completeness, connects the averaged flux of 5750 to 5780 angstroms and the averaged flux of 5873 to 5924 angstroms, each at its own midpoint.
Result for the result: -0.06 mag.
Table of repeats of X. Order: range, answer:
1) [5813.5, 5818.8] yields 10.4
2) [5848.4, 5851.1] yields 10.3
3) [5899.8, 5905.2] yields 9.33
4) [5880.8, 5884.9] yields 9.26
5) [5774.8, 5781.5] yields 10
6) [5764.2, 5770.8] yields 10.6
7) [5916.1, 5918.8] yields 10.1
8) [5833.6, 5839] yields 11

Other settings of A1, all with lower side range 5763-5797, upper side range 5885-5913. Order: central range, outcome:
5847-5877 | -2.70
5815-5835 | -1.54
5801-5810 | -0.56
